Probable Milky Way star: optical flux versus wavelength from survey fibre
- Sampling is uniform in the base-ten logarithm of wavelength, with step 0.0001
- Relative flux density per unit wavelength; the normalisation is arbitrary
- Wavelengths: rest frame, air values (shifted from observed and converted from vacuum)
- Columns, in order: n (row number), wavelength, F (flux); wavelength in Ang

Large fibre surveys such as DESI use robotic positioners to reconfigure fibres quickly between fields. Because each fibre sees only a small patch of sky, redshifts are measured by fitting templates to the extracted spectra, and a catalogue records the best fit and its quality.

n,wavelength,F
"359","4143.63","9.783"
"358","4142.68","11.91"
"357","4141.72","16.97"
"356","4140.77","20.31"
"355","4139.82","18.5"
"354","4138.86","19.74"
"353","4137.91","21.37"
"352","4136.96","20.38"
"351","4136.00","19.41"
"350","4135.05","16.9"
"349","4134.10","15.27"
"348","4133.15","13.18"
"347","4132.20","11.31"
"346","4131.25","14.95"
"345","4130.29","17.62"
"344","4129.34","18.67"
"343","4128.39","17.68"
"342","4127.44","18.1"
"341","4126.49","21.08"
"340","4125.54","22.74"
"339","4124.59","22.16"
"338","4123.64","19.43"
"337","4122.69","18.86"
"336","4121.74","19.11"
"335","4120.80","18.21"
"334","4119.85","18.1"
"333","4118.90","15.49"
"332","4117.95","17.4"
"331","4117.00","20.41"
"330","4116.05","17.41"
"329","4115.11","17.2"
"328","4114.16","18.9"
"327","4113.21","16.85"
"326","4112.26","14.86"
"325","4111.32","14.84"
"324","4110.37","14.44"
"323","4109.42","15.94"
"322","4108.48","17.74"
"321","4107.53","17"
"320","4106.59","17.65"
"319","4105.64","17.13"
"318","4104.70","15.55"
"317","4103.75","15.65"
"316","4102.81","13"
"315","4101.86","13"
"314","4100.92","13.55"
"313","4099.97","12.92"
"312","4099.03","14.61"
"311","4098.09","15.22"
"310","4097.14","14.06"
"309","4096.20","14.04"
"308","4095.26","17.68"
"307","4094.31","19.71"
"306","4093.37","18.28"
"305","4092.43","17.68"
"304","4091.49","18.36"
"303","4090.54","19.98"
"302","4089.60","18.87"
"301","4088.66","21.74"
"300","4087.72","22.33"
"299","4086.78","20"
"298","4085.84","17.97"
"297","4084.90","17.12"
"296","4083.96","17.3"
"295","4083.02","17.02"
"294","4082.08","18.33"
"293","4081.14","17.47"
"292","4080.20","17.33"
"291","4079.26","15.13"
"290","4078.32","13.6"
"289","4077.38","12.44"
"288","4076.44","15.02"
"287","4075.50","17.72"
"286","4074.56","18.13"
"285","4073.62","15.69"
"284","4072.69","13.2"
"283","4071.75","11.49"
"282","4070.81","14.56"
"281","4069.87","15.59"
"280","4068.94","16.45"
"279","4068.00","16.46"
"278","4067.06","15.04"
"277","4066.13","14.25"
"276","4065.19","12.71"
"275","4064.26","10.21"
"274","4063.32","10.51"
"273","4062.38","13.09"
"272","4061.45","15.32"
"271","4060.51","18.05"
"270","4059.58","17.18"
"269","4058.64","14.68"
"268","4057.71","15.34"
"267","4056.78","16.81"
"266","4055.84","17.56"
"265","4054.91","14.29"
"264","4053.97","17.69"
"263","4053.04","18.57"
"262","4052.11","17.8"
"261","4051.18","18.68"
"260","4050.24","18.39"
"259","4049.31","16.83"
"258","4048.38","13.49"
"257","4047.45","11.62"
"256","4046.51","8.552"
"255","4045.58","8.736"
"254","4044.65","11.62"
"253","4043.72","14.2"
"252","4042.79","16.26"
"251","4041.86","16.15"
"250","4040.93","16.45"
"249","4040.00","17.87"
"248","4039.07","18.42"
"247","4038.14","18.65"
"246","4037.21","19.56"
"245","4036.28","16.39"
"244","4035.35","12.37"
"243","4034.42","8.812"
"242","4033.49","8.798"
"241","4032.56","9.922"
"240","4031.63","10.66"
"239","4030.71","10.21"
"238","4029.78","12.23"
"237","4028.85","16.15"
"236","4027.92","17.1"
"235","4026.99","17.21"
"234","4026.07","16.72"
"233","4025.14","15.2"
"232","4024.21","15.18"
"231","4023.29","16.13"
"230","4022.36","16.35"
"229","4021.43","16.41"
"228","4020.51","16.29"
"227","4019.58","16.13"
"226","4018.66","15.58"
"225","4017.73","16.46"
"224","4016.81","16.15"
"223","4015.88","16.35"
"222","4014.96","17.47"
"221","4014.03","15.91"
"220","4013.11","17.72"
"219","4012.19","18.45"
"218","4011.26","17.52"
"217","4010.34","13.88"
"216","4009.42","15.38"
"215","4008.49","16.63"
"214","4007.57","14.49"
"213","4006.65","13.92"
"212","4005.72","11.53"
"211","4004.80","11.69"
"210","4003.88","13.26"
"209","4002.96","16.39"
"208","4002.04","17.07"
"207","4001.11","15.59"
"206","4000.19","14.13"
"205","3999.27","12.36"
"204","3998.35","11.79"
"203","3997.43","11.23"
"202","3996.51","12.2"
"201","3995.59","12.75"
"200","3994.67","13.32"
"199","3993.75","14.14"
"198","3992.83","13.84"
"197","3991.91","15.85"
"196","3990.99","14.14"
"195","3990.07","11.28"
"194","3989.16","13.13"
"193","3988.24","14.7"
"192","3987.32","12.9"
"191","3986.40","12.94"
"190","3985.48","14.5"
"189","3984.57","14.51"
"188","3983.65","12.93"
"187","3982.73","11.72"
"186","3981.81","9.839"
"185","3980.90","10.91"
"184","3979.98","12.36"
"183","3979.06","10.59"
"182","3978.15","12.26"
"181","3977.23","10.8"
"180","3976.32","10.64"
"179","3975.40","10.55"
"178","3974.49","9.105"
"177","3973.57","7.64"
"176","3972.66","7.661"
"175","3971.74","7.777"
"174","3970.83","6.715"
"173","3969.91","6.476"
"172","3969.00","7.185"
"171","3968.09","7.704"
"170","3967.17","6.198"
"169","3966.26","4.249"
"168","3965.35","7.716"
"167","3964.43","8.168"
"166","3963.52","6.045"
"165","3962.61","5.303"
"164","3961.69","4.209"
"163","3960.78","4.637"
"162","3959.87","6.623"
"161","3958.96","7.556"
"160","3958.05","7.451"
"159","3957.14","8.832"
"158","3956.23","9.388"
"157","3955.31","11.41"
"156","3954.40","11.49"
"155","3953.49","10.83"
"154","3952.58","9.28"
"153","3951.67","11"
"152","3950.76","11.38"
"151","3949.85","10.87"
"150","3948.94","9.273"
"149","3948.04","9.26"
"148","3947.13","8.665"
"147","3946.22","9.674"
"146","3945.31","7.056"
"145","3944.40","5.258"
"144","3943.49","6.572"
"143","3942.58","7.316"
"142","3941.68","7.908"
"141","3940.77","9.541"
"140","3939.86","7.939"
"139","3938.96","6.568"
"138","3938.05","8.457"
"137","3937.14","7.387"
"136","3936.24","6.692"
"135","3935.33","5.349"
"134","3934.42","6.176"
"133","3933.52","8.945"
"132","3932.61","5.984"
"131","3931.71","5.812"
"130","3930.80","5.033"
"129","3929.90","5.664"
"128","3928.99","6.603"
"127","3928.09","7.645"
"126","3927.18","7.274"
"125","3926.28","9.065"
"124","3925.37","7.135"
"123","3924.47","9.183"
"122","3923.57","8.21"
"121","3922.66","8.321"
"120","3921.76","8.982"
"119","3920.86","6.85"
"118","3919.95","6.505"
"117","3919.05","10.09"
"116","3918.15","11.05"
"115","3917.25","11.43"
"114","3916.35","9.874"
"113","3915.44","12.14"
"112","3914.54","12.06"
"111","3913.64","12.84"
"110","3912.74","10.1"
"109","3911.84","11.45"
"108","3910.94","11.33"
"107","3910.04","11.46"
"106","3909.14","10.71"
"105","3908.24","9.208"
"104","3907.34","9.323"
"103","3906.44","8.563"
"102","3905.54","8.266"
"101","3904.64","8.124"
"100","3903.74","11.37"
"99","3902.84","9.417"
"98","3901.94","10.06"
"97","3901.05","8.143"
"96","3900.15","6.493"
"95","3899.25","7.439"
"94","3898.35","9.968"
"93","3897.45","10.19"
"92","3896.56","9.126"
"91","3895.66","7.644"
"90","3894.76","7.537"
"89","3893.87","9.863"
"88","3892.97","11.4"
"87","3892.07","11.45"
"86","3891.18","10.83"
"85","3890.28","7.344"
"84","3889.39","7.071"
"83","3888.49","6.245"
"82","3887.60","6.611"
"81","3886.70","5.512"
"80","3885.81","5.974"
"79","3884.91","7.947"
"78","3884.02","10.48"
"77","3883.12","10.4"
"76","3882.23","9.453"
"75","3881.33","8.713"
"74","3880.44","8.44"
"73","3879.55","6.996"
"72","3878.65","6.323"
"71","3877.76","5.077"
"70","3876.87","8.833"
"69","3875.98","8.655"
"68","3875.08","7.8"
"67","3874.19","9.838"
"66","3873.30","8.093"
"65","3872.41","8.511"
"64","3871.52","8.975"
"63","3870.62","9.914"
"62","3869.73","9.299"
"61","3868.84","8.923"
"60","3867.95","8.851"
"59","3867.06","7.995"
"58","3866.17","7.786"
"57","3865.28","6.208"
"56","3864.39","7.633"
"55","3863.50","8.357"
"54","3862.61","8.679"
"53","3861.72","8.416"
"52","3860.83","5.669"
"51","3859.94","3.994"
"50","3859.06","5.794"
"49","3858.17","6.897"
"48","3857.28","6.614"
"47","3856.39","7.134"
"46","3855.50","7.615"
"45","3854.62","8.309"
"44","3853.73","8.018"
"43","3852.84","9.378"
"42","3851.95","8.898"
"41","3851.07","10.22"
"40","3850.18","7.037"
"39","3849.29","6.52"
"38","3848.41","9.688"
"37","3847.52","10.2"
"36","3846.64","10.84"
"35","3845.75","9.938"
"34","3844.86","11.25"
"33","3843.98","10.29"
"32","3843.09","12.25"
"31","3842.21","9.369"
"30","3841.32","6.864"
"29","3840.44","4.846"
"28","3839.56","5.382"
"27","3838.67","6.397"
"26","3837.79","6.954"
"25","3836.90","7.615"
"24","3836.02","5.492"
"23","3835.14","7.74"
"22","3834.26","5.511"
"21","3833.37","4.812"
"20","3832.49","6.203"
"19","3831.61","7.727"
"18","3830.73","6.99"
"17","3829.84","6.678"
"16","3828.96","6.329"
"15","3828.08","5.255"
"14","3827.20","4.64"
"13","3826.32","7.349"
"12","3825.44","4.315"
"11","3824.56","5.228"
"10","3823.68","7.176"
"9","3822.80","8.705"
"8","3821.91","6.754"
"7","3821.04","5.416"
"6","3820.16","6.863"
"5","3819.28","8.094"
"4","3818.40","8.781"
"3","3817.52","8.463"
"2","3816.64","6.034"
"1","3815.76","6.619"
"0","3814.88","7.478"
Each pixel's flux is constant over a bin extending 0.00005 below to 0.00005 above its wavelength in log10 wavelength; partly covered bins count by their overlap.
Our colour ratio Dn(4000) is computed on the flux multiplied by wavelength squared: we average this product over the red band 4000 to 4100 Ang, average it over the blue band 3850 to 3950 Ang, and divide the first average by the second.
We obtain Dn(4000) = 2.01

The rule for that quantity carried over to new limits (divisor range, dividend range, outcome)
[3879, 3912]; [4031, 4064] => 1.79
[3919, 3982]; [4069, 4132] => 2.26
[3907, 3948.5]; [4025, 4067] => 1.84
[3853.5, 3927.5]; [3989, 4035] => 1.78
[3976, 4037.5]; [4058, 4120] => 1.20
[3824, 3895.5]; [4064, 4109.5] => 2.32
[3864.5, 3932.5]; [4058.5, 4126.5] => 2.10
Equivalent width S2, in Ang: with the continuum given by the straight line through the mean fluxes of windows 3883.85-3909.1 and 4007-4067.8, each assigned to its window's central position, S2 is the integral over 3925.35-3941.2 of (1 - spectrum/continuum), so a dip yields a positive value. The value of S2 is 5.02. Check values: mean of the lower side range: 8.64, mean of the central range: 7.06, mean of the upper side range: 15.2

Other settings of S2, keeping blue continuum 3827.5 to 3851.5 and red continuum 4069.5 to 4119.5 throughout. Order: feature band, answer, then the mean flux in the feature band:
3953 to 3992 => 8.6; 9.64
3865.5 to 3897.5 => 2.6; 8.41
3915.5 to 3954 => 9.8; 8.19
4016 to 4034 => -0.8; 14.7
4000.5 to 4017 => -2.4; 15.5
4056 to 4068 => 0.6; 14.6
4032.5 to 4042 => -0.3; 15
